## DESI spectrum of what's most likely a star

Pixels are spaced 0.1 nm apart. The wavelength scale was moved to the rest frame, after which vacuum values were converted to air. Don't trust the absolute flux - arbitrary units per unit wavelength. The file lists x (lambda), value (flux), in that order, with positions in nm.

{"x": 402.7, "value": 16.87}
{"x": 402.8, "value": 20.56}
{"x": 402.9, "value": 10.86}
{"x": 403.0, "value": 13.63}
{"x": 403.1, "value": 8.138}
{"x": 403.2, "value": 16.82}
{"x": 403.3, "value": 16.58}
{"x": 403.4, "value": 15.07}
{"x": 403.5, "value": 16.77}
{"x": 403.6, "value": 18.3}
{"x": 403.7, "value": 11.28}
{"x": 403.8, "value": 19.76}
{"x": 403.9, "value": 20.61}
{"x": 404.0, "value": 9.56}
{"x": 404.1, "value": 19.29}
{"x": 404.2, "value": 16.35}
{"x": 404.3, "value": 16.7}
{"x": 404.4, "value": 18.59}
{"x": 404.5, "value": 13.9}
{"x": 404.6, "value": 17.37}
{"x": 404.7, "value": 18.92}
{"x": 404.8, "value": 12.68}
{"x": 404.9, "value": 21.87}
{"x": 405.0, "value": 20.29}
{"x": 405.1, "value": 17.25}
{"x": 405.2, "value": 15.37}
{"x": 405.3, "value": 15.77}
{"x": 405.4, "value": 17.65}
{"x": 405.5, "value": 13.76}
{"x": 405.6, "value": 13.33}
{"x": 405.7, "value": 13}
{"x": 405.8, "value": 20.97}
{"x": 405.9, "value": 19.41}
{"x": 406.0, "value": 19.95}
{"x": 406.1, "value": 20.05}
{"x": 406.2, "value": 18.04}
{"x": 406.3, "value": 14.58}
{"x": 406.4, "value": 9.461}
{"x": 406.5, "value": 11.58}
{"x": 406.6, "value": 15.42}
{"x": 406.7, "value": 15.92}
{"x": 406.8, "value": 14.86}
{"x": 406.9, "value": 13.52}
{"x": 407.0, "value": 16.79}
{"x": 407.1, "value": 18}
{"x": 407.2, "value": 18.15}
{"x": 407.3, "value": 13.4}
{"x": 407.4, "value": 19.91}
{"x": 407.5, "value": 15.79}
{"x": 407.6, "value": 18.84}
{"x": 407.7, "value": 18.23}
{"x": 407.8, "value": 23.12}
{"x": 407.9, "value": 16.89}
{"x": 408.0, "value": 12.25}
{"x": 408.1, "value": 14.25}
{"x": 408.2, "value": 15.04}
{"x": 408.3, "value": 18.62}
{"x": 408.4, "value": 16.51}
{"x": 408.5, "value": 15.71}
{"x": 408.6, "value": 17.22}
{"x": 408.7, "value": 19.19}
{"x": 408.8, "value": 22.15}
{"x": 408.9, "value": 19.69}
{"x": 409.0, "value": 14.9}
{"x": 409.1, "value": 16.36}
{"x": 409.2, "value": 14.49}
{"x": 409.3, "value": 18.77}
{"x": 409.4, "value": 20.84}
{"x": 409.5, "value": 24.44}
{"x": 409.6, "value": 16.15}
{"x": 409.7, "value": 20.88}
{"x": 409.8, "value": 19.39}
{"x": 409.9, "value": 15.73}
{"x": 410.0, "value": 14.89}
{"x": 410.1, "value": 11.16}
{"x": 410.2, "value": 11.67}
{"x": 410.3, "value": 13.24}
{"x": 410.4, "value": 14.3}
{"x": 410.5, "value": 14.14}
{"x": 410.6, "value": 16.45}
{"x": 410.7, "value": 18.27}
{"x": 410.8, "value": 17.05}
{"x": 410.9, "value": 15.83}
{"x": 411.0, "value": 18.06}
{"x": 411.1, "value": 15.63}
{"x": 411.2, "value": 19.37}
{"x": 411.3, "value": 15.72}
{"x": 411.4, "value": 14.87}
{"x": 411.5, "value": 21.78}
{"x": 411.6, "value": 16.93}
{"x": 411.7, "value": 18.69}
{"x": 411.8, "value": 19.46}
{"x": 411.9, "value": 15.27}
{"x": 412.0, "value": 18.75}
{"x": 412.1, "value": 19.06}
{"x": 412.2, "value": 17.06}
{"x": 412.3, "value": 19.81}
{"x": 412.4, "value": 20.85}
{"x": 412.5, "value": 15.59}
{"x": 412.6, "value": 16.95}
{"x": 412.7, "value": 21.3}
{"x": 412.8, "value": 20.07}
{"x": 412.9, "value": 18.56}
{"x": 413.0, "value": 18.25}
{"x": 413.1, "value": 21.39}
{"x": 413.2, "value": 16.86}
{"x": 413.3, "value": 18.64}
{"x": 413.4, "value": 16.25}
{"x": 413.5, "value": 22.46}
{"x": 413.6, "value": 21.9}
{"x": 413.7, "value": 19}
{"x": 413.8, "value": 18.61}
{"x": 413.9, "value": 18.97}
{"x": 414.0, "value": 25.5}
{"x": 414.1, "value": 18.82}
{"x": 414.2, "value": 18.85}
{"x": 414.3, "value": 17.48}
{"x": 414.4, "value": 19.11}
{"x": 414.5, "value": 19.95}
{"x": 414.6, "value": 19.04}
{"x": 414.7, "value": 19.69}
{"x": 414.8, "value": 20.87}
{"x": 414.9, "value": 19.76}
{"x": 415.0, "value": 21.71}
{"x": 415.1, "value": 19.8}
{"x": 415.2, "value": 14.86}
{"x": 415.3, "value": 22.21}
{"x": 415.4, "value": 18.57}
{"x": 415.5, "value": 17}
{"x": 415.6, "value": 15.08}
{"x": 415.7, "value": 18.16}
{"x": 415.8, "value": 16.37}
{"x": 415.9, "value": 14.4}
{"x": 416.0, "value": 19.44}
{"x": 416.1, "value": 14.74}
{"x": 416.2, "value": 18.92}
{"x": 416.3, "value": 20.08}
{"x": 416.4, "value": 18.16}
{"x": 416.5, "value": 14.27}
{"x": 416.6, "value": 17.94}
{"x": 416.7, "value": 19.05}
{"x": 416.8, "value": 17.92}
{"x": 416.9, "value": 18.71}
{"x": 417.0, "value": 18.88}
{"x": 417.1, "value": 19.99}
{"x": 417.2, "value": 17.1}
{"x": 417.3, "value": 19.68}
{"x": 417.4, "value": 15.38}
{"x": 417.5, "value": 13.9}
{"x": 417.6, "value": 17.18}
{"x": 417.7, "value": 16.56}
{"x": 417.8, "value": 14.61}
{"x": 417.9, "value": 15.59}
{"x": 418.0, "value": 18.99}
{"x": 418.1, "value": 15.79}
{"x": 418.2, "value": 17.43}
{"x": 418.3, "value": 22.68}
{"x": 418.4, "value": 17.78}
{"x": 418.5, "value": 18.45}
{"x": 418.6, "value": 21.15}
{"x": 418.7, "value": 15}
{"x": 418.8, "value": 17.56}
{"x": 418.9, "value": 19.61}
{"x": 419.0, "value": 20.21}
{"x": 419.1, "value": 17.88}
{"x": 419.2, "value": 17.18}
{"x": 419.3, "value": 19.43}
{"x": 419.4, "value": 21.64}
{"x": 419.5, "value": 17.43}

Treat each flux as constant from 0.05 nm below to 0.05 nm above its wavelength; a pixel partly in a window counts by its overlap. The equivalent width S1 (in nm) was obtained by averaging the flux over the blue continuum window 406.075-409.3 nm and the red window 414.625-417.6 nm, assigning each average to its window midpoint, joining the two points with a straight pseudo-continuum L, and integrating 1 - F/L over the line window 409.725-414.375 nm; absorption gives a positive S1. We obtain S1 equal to -0.14 nm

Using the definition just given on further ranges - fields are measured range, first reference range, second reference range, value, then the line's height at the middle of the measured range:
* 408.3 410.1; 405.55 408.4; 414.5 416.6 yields -0.11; 16.9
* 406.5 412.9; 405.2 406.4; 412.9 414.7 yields 0.29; 18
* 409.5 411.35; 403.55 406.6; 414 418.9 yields 0.11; 17.3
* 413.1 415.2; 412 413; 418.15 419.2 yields -0.09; 18.8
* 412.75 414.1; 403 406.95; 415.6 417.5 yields -0.20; 17.2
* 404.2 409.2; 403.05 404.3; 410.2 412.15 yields -0.17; 16.2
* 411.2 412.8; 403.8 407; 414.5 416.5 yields -0.05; 17.6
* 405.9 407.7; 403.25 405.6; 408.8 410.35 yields 0.06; 16.8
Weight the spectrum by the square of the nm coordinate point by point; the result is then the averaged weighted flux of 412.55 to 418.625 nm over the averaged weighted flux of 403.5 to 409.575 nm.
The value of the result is 1.14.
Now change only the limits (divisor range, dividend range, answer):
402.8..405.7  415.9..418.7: 1.18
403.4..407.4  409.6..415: 1.14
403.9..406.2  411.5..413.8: 1.15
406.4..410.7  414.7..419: 1.13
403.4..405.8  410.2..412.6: 1.07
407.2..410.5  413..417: 1.14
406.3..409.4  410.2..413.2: 1.08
